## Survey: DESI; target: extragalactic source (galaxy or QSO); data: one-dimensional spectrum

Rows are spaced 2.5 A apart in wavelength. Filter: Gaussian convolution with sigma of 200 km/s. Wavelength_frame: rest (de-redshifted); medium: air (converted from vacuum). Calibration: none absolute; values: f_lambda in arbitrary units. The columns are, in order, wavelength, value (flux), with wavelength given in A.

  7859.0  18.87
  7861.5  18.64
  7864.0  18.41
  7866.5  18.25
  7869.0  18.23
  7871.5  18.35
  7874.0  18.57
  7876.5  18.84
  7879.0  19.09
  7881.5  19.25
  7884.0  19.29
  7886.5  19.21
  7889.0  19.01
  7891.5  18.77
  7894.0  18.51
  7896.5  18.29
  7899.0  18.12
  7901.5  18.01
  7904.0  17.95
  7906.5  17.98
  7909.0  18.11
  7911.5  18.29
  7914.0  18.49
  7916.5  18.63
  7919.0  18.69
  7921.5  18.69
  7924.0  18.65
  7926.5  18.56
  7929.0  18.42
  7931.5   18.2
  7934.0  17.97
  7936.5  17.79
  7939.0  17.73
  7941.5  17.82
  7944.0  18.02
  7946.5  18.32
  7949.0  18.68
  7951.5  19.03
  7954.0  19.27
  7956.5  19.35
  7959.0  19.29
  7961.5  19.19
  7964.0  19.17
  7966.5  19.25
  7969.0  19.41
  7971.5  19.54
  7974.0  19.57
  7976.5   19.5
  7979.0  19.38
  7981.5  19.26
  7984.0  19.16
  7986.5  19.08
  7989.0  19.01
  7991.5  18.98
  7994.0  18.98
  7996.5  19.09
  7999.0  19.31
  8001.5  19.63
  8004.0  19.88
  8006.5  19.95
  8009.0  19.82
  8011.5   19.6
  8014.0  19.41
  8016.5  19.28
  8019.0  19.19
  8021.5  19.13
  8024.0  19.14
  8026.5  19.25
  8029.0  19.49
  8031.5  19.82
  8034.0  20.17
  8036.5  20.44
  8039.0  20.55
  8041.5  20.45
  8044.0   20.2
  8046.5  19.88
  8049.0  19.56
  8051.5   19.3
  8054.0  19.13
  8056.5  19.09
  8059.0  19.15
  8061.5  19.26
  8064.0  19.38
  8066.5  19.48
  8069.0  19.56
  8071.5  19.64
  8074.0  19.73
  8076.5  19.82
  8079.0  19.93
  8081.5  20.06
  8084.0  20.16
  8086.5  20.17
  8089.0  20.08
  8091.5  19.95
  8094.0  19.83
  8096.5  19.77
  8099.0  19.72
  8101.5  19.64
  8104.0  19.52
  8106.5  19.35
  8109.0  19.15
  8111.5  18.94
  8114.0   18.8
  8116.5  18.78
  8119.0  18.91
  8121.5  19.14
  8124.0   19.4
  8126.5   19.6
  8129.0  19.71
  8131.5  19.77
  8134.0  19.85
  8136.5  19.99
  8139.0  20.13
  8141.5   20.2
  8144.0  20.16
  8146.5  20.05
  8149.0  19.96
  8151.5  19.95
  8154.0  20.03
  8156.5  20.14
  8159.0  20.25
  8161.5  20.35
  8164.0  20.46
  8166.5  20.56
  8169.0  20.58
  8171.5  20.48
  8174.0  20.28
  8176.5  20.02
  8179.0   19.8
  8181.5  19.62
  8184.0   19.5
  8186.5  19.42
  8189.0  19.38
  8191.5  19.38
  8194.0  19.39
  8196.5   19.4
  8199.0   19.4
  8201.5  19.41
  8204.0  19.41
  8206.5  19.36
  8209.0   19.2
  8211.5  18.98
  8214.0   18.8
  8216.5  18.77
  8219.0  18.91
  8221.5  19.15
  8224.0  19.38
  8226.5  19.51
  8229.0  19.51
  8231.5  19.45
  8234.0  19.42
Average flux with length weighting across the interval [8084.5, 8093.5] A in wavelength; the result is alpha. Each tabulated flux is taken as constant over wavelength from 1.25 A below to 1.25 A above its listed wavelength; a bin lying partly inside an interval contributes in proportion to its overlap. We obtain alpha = 20.1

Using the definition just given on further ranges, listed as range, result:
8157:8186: 20.2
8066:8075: 19.6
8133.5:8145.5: 20.1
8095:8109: 19.6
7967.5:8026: 19.4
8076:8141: 19.6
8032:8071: 19.7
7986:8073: 19.5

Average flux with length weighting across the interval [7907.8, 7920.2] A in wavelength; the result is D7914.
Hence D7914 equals 18.4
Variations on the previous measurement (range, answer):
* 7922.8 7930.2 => 18.5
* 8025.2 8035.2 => 19.7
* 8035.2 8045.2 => 20.4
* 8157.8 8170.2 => 20.4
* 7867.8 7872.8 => 18.3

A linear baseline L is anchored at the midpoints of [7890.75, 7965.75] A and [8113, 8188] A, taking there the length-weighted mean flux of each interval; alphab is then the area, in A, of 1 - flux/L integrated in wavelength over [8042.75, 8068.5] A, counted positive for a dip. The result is -0.2 A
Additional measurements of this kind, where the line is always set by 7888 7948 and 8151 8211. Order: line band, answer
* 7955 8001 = -1.5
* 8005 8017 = -0.5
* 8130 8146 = -0.4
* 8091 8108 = -0.3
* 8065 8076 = -0.3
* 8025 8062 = -1.4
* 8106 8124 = 0.4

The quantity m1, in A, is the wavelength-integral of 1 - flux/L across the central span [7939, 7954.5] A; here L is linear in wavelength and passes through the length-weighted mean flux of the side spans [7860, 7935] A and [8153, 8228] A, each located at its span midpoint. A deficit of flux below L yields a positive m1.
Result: 0.2 A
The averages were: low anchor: 18.5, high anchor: 19.6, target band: 18.4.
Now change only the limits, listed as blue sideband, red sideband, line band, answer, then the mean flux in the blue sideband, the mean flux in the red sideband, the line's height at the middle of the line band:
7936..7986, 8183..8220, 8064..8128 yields -1.48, 19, 19.2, 19.1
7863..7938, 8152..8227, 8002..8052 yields -1.94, 18.5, 19.6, 19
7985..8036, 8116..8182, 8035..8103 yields -0.45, 19.4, 19.9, 19.6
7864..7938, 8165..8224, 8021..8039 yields -0.73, 18.5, 19.5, 18.9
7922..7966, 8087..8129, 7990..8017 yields -0.81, 18.6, 19.4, 18.9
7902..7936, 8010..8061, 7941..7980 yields -0.58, 18.3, 19.6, 18.8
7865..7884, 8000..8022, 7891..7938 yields 1.57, 18.7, 19.6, 18.9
